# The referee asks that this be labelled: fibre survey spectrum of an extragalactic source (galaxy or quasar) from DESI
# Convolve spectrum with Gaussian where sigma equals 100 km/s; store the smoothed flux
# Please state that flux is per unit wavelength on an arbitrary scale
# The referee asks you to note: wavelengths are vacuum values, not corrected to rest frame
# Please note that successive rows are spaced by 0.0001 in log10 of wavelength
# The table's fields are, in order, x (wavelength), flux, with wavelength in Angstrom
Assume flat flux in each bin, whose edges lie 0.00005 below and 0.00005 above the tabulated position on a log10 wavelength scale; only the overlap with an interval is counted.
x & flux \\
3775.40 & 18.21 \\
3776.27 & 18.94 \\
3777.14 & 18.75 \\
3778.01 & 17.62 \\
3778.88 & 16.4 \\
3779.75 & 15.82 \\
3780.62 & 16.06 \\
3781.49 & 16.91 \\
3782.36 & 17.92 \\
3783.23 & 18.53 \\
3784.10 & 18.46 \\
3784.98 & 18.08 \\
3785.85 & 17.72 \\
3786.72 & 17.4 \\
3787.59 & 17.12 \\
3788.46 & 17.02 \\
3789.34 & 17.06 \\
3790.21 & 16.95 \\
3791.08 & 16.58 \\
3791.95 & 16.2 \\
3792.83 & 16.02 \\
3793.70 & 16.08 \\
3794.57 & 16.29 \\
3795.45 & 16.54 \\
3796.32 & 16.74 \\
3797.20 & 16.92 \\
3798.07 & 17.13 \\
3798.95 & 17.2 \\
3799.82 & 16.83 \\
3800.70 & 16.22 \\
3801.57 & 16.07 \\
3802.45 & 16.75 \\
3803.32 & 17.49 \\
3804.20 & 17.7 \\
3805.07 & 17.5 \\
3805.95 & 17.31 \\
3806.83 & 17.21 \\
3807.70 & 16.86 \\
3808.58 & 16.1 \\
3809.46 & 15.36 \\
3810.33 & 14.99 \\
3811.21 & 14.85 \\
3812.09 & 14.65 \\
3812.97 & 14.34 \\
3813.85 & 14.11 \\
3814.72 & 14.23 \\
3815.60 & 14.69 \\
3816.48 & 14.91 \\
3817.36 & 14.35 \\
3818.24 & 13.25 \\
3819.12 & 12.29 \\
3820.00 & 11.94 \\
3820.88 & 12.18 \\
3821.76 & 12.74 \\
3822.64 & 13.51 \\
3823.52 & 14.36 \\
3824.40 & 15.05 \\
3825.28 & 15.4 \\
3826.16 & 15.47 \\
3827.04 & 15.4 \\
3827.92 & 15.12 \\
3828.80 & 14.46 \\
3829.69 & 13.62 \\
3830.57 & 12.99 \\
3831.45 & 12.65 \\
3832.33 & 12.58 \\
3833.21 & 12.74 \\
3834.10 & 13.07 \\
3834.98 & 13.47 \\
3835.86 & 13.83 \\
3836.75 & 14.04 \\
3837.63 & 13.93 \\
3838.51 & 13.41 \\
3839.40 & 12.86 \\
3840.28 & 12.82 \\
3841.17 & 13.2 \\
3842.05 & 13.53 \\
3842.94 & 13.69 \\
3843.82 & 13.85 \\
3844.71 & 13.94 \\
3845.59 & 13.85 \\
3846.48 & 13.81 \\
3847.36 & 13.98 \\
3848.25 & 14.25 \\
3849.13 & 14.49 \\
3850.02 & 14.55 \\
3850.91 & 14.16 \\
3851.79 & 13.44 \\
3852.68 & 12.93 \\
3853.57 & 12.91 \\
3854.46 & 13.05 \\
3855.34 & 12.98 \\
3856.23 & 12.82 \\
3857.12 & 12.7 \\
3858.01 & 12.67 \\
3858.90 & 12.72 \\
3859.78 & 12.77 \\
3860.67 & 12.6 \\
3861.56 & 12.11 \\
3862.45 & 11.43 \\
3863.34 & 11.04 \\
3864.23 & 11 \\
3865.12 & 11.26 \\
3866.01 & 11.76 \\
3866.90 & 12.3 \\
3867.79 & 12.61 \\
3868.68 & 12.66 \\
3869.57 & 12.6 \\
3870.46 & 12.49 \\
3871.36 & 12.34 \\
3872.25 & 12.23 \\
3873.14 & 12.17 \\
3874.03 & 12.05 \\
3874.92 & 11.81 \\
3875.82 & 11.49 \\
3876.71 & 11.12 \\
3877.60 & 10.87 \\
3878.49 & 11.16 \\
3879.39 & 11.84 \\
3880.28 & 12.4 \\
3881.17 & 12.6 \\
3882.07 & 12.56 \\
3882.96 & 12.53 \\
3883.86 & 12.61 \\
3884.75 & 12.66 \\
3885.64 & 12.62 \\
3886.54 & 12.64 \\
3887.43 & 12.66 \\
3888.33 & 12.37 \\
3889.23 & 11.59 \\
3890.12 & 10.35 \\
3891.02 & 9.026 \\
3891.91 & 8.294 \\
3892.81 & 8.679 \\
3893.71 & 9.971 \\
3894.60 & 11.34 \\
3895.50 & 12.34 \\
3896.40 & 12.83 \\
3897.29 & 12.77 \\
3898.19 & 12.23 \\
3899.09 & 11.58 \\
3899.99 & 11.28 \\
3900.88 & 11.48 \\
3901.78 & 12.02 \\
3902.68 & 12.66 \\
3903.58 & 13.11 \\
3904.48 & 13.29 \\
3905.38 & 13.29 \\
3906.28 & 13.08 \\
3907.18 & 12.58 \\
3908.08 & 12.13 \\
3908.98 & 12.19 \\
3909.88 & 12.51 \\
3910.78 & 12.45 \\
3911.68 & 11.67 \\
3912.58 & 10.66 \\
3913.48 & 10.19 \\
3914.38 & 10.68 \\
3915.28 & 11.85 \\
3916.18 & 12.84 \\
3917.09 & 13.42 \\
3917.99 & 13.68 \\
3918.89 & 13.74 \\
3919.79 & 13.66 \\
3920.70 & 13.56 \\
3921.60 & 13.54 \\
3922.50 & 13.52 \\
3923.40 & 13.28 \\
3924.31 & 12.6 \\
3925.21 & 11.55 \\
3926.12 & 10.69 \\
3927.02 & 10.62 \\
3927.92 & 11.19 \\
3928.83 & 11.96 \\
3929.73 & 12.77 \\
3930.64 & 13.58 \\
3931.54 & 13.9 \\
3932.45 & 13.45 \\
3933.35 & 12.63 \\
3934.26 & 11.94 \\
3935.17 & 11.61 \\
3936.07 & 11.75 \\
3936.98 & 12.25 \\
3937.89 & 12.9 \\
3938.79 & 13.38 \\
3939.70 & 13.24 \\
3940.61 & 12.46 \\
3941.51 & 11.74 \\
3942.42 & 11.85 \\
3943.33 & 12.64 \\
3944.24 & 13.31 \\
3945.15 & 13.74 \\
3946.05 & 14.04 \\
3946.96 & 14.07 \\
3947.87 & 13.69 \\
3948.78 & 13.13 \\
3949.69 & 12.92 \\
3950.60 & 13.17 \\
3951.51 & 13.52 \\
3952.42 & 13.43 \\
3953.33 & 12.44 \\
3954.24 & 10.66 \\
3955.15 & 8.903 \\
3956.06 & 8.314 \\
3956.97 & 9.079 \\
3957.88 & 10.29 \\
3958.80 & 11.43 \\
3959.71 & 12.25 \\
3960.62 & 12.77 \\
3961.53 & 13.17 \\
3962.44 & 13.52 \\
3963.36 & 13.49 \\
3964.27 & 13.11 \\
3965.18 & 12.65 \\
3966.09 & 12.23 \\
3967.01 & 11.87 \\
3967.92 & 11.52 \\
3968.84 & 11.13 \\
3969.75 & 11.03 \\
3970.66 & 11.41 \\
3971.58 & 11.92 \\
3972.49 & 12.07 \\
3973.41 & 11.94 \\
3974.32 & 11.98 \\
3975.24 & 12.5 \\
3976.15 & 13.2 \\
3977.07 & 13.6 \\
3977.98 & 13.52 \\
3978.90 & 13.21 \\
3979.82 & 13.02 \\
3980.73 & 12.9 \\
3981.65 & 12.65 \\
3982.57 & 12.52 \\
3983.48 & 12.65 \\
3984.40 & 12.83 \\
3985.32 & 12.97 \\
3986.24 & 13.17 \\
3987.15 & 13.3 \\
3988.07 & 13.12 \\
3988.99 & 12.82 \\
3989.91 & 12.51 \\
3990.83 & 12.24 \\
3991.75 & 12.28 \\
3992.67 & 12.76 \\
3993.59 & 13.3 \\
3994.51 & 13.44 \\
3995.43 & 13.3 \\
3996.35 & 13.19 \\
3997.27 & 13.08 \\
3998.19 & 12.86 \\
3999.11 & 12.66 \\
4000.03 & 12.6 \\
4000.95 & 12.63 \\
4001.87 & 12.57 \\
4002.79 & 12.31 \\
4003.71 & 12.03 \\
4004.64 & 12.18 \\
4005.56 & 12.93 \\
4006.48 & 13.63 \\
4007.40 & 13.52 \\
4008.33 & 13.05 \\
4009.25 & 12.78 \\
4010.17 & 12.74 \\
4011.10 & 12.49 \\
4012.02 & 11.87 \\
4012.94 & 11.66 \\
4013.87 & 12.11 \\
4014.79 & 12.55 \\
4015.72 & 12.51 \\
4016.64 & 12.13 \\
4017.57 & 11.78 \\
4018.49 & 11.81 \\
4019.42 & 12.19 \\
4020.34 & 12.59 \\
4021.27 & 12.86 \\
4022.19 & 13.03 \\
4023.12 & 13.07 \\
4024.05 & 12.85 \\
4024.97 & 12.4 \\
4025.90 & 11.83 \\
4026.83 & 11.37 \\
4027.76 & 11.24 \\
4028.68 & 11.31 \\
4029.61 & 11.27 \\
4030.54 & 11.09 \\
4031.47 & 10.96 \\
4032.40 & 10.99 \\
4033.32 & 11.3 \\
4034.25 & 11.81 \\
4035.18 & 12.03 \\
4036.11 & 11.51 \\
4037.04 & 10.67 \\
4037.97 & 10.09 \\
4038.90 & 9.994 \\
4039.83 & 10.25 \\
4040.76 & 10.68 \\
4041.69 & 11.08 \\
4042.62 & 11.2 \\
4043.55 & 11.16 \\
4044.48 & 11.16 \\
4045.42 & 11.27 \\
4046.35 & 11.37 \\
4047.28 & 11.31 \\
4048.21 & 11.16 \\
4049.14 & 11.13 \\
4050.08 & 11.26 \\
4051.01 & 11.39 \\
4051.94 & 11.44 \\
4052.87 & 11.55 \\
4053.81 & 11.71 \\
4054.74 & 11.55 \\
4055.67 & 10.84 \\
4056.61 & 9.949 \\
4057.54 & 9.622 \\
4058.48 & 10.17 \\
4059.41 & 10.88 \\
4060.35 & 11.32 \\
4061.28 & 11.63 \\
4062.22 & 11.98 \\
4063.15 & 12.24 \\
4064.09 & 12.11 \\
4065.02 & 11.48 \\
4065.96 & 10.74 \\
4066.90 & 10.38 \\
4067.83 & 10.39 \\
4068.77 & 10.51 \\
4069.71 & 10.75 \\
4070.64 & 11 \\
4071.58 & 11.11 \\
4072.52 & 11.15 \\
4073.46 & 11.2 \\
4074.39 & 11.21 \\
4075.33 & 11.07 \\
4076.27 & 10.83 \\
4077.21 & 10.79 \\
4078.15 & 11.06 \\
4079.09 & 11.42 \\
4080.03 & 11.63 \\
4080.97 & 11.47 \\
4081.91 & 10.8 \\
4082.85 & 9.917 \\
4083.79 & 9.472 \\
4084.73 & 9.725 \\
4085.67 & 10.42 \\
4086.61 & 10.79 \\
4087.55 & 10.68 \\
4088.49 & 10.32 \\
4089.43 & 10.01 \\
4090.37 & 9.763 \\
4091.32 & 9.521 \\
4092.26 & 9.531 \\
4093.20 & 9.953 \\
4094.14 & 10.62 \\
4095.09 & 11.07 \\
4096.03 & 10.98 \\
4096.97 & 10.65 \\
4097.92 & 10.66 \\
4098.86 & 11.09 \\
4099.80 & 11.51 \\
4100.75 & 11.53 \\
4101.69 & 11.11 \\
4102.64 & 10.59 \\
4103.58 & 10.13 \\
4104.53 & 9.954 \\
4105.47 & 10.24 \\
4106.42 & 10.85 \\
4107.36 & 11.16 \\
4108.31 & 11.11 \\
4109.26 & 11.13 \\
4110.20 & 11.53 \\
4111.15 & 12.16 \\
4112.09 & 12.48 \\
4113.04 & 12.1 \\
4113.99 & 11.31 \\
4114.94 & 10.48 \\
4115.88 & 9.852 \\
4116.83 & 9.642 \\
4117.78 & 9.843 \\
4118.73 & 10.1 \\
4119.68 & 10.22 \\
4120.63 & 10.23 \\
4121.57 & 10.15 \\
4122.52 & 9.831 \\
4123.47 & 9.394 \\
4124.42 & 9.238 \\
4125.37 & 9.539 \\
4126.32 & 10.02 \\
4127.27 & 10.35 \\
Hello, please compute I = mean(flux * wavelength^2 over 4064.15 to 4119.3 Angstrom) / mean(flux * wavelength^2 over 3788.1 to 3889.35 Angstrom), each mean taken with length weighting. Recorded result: 0.9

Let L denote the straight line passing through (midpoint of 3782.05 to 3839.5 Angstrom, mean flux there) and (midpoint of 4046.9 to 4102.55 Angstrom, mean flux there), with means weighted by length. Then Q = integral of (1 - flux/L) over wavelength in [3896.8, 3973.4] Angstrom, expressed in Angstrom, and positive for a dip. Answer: 5.3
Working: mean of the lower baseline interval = 15.4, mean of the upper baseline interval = 10.9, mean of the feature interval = 12.3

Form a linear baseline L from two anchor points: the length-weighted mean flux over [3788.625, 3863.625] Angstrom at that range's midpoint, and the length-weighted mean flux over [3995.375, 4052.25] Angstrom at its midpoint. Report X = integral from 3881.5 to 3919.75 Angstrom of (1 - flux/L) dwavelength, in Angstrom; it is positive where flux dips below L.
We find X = 4.29 Angstrom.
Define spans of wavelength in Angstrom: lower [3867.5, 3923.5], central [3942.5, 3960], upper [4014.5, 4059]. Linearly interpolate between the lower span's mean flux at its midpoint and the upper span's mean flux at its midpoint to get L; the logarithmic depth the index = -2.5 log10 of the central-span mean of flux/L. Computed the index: -0.03 mag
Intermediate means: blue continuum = 12.1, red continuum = 11.4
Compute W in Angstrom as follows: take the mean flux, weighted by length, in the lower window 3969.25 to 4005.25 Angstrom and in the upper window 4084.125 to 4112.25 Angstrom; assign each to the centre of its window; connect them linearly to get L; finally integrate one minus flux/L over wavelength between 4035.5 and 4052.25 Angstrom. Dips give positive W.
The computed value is 0.9 Angstrom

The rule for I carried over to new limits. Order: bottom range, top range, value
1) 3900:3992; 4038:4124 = 0.93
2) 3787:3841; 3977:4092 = 0.87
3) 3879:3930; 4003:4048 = 1.04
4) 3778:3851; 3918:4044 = 0.88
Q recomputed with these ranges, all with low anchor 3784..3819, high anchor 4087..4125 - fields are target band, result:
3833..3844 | 1.49 Angstrom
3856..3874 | 3.40 Angstrom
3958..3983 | 1.22 Angstrom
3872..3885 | 2.46 Angstrom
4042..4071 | 0.93 Angstrom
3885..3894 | 2.29 Angstrom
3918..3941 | 1.98 Angstrom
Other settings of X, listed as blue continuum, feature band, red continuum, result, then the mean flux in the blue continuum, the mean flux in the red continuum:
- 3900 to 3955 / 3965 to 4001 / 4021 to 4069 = -2.0 Angstrom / 12.6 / 11.3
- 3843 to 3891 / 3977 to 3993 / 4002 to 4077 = -1.4 Angstrom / 12.5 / 11.5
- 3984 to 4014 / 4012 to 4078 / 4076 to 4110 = 2.0 Angstrom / 12.8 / 10.6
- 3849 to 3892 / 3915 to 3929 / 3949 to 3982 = -0.5 Angstrom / 12.2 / 12.1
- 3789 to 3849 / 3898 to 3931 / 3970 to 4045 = 2.9 Angstrom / 14.8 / 12.2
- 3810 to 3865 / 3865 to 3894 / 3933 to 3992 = 3.1 Angstrom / 13.5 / 12.4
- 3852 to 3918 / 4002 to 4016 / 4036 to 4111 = -1.6 Angstrom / 12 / 10.9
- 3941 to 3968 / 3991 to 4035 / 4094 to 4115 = -1.9 Angstrom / 12.3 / 11.1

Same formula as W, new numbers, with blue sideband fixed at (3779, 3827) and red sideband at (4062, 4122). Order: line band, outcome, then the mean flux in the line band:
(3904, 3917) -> 1.73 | 12.1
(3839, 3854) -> 1.46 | 13.7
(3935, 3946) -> 0.67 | 12.7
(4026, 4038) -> 0.59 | 11.3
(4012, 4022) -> -0.10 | 12.2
